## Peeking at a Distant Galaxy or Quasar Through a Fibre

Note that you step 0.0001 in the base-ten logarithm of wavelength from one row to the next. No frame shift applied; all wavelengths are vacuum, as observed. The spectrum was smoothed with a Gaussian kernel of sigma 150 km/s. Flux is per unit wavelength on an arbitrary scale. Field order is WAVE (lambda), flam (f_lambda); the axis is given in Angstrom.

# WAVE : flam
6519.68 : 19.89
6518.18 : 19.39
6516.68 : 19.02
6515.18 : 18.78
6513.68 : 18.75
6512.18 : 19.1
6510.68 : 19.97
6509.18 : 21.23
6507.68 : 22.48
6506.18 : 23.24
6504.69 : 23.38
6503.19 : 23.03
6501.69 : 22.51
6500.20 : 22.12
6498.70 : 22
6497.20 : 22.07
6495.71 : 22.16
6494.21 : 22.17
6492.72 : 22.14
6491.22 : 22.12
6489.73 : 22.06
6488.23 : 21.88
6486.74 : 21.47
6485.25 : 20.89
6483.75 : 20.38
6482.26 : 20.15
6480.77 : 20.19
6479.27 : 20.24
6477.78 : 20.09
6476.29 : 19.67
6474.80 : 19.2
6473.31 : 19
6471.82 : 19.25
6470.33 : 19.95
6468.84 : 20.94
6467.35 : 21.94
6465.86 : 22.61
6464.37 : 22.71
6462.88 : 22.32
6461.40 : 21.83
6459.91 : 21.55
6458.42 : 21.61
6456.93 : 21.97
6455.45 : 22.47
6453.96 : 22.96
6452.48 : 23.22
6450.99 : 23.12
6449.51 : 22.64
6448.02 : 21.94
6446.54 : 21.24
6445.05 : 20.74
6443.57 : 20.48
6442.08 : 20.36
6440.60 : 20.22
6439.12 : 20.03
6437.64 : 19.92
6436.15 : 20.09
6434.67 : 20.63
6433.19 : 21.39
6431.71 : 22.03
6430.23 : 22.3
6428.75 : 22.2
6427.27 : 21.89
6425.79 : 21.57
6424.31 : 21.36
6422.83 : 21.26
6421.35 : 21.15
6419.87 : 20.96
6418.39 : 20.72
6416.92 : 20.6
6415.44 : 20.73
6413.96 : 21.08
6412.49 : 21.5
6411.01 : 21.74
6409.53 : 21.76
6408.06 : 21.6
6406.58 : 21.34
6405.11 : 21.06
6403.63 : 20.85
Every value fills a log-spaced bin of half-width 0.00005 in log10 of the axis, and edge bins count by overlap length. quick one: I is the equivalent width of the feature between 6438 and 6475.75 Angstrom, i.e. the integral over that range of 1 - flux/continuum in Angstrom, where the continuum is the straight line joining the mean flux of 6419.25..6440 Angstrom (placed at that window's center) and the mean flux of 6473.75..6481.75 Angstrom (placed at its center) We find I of -1.7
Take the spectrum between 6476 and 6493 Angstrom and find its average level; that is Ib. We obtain 20.9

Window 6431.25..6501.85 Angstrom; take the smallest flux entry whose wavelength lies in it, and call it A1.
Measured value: 19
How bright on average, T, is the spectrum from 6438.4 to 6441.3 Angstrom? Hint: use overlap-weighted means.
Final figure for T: 20.1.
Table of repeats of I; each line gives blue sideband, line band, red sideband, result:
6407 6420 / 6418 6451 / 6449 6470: 0.7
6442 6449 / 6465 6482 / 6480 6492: 0.7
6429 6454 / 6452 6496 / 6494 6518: 0.1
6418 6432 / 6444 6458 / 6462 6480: -0.8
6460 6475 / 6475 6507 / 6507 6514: -1.4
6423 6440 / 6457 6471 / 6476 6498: -0.3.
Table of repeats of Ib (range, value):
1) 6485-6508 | 22.3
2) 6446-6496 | 21.4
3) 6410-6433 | 21.4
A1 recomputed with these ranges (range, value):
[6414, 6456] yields 19.92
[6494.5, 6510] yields 21.23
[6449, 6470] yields 20.94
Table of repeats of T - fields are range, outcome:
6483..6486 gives 20.6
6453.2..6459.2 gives 22.3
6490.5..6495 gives 22.1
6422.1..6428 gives 21.5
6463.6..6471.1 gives 21.6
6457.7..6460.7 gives 21.5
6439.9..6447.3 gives 20.6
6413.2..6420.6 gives 20.8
